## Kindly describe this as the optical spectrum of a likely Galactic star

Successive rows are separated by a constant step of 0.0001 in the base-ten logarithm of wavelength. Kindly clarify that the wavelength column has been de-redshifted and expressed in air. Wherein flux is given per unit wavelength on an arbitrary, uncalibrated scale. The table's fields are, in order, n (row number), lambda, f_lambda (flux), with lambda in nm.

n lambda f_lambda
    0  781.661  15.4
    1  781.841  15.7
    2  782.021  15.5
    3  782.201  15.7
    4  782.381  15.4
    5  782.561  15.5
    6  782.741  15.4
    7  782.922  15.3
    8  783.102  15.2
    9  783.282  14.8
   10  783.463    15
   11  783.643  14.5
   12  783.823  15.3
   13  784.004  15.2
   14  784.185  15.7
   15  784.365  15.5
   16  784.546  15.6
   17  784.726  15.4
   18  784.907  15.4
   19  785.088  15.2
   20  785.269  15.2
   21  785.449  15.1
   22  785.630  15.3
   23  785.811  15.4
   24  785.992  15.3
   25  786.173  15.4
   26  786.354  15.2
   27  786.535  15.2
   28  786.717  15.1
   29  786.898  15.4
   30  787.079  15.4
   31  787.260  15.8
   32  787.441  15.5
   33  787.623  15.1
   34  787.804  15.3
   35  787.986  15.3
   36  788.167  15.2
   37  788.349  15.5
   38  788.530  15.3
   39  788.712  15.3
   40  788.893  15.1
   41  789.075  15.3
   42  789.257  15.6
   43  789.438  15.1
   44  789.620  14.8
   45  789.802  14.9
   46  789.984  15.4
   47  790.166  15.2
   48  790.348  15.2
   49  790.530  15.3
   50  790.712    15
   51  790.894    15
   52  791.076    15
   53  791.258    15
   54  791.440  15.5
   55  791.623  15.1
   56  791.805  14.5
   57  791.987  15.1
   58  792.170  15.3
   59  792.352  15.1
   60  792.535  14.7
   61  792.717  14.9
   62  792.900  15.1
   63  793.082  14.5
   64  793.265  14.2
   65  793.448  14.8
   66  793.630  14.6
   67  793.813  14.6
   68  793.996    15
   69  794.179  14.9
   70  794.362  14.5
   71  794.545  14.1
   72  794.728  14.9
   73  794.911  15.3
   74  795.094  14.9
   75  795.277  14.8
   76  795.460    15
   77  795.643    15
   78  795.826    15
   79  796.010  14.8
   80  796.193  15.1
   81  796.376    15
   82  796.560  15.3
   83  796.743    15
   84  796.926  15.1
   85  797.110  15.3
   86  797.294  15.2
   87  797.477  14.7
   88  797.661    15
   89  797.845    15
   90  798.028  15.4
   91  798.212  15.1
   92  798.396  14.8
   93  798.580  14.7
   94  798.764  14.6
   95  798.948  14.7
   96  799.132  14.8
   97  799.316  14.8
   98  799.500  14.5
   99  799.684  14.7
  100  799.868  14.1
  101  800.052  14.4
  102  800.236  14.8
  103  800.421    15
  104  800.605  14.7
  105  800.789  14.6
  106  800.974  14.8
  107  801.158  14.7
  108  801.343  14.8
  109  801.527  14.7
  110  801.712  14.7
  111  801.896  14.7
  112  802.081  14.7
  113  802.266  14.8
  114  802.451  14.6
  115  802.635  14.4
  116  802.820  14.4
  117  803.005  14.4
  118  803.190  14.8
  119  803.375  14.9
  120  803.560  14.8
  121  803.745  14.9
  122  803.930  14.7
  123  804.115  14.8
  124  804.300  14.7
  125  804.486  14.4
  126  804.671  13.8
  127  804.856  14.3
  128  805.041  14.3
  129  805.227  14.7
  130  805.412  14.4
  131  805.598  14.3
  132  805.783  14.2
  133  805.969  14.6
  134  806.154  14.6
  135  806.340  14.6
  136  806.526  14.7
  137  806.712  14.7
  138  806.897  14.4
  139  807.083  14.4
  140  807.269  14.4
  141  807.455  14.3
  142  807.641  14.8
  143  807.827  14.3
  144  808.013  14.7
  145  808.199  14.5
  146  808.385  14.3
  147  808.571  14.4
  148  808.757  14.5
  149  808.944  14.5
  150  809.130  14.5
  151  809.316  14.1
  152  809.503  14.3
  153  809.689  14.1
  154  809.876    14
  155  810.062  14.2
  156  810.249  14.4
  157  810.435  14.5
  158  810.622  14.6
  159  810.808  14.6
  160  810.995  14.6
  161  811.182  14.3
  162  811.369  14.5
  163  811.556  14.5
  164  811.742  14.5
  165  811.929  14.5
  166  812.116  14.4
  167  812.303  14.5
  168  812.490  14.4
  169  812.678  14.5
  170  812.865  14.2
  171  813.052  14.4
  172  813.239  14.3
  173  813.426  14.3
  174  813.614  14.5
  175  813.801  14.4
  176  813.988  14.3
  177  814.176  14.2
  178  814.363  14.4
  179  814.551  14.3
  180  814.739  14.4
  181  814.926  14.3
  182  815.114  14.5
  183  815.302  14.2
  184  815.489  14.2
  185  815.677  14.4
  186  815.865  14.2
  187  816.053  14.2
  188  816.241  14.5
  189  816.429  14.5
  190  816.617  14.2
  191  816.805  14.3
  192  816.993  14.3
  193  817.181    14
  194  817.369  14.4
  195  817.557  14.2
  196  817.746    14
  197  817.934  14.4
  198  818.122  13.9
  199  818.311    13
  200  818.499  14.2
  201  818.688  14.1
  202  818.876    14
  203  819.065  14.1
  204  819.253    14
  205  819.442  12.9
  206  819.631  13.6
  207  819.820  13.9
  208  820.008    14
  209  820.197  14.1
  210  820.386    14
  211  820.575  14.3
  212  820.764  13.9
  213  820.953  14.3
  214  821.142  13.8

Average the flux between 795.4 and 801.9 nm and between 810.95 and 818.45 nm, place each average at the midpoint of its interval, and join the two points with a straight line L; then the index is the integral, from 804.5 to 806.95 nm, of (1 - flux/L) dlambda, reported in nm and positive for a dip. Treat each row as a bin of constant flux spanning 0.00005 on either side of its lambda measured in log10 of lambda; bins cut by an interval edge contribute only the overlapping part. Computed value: 0.03 nm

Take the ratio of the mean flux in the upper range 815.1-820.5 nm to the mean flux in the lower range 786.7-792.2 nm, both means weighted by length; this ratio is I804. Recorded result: 0.93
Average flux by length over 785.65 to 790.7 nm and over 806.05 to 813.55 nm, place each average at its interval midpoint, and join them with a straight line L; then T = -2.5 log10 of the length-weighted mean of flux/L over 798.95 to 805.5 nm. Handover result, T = 0.01 mag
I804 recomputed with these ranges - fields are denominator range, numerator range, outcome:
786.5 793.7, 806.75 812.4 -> 0.95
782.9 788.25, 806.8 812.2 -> 0.94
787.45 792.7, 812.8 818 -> 0.94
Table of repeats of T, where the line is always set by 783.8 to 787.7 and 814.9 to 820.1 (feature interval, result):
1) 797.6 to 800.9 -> 0.00 mag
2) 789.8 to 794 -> 0.01 mag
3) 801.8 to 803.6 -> 0.00 mag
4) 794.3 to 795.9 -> 0.01 mag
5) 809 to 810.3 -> 0.01 mag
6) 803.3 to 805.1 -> 0.00 mag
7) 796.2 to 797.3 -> -0.02 mag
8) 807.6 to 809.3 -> 0.00 mag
